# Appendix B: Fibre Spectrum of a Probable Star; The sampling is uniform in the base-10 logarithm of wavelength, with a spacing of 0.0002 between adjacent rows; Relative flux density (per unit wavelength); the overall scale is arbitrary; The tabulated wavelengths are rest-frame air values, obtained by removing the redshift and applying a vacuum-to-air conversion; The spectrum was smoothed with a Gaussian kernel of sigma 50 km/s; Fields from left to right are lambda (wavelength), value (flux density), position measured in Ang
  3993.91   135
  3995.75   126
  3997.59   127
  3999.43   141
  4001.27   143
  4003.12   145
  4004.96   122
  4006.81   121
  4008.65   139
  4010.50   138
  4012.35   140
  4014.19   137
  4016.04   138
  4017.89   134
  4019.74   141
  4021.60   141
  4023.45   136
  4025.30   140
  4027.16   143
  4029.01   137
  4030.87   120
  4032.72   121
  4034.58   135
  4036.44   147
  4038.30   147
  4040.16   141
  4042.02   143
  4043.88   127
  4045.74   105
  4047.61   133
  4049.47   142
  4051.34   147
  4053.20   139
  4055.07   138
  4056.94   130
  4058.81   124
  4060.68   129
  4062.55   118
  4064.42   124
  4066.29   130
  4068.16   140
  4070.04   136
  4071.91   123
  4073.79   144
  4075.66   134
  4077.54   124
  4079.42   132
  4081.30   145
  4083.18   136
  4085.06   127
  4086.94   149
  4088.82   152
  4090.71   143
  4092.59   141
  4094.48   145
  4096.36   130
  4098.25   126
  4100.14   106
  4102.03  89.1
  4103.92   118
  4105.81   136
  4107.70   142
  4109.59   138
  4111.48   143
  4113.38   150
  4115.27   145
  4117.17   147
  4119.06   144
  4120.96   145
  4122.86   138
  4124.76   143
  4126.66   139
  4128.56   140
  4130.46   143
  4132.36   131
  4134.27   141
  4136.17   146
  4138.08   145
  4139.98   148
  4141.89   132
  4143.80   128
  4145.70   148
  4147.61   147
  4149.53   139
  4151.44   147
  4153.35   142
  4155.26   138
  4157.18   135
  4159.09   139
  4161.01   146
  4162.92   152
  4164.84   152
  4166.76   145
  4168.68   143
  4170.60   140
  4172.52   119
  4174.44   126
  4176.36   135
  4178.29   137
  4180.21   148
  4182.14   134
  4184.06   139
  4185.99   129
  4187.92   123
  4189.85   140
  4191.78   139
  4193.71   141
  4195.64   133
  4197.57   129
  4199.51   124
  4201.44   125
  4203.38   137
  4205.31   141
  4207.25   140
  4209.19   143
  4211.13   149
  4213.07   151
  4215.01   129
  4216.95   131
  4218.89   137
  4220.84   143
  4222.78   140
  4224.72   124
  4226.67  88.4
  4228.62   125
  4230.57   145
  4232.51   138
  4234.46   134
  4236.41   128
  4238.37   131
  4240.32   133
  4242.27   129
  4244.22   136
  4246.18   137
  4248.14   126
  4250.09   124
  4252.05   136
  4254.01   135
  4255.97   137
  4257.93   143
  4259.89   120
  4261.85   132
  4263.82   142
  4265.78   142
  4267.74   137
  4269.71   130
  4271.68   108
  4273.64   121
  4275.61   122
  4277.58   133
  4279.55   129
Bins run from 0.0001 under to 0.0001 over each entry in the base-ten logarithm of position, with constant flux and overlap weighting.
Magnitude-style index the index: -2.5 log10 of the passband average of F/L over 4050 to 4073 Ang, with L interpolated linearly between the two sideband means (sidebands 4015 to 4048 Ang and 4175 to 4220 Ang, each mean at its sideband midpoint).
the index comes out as 0.03 mag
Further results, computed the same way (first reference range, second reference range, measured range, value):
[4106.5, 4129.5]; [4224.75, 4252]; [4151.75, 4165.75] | -0.04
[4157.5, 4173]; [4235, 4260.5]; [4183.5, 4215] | 0.02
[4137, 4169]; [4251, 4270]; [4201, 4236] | 0.03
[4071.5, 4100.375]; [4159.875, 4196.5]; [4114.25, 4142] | -0.04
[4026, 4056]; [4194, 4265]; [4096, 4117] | 0.04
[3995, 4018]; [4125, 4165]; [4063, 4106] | 0.06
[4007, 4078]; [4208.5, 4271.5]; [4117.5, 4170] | -0.07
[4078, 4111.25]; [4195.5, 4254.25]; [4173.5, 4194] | -0.02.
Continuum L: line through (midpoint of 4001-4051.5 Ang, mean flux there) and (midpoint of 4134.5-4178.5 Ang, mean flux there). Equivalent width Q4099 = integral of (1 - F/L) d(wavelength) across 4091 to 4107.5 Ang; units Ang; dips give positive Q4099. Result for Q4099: 1.5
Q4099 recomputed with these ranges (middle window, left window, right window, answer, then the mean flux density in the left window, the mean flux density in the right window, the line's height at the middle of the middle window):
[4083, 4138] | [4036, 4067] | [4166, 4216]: -1.2 Ang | 133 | 136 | 134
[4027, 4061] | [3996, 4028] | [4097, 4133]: 0.5 Ang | 137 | 135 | 136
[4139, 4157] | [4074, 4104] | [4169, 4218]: -0.9 Ang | 132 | 135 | 134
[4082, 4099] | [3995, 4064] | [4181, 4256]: -0.6 Ang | 134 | 133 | 134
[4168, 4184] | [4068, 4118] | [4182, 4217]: 0.0 Ang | 135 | 136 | 136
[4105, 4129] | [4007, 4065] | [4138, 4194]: -0.9 Ang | 135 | 139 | 137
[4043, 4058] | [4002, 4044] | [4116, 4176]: 0.5 Ang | 136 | 141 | 137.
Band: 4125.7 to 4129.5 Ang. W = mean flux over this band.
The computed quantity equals 140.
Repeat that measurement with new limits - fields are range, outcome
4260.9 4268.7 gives 138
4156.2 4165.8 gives 145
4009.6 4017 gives 138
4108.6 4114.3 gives 144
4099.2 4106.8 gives 112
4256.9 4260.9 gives 132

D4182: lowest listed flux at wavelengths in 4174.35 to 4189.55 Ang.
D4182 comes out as 123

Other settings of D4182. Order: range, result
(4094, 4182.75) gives 89.1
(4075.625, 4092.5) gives 124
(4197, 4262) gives 88.4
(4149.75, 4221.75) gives 119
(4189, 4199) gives 129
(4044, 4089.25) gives 105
